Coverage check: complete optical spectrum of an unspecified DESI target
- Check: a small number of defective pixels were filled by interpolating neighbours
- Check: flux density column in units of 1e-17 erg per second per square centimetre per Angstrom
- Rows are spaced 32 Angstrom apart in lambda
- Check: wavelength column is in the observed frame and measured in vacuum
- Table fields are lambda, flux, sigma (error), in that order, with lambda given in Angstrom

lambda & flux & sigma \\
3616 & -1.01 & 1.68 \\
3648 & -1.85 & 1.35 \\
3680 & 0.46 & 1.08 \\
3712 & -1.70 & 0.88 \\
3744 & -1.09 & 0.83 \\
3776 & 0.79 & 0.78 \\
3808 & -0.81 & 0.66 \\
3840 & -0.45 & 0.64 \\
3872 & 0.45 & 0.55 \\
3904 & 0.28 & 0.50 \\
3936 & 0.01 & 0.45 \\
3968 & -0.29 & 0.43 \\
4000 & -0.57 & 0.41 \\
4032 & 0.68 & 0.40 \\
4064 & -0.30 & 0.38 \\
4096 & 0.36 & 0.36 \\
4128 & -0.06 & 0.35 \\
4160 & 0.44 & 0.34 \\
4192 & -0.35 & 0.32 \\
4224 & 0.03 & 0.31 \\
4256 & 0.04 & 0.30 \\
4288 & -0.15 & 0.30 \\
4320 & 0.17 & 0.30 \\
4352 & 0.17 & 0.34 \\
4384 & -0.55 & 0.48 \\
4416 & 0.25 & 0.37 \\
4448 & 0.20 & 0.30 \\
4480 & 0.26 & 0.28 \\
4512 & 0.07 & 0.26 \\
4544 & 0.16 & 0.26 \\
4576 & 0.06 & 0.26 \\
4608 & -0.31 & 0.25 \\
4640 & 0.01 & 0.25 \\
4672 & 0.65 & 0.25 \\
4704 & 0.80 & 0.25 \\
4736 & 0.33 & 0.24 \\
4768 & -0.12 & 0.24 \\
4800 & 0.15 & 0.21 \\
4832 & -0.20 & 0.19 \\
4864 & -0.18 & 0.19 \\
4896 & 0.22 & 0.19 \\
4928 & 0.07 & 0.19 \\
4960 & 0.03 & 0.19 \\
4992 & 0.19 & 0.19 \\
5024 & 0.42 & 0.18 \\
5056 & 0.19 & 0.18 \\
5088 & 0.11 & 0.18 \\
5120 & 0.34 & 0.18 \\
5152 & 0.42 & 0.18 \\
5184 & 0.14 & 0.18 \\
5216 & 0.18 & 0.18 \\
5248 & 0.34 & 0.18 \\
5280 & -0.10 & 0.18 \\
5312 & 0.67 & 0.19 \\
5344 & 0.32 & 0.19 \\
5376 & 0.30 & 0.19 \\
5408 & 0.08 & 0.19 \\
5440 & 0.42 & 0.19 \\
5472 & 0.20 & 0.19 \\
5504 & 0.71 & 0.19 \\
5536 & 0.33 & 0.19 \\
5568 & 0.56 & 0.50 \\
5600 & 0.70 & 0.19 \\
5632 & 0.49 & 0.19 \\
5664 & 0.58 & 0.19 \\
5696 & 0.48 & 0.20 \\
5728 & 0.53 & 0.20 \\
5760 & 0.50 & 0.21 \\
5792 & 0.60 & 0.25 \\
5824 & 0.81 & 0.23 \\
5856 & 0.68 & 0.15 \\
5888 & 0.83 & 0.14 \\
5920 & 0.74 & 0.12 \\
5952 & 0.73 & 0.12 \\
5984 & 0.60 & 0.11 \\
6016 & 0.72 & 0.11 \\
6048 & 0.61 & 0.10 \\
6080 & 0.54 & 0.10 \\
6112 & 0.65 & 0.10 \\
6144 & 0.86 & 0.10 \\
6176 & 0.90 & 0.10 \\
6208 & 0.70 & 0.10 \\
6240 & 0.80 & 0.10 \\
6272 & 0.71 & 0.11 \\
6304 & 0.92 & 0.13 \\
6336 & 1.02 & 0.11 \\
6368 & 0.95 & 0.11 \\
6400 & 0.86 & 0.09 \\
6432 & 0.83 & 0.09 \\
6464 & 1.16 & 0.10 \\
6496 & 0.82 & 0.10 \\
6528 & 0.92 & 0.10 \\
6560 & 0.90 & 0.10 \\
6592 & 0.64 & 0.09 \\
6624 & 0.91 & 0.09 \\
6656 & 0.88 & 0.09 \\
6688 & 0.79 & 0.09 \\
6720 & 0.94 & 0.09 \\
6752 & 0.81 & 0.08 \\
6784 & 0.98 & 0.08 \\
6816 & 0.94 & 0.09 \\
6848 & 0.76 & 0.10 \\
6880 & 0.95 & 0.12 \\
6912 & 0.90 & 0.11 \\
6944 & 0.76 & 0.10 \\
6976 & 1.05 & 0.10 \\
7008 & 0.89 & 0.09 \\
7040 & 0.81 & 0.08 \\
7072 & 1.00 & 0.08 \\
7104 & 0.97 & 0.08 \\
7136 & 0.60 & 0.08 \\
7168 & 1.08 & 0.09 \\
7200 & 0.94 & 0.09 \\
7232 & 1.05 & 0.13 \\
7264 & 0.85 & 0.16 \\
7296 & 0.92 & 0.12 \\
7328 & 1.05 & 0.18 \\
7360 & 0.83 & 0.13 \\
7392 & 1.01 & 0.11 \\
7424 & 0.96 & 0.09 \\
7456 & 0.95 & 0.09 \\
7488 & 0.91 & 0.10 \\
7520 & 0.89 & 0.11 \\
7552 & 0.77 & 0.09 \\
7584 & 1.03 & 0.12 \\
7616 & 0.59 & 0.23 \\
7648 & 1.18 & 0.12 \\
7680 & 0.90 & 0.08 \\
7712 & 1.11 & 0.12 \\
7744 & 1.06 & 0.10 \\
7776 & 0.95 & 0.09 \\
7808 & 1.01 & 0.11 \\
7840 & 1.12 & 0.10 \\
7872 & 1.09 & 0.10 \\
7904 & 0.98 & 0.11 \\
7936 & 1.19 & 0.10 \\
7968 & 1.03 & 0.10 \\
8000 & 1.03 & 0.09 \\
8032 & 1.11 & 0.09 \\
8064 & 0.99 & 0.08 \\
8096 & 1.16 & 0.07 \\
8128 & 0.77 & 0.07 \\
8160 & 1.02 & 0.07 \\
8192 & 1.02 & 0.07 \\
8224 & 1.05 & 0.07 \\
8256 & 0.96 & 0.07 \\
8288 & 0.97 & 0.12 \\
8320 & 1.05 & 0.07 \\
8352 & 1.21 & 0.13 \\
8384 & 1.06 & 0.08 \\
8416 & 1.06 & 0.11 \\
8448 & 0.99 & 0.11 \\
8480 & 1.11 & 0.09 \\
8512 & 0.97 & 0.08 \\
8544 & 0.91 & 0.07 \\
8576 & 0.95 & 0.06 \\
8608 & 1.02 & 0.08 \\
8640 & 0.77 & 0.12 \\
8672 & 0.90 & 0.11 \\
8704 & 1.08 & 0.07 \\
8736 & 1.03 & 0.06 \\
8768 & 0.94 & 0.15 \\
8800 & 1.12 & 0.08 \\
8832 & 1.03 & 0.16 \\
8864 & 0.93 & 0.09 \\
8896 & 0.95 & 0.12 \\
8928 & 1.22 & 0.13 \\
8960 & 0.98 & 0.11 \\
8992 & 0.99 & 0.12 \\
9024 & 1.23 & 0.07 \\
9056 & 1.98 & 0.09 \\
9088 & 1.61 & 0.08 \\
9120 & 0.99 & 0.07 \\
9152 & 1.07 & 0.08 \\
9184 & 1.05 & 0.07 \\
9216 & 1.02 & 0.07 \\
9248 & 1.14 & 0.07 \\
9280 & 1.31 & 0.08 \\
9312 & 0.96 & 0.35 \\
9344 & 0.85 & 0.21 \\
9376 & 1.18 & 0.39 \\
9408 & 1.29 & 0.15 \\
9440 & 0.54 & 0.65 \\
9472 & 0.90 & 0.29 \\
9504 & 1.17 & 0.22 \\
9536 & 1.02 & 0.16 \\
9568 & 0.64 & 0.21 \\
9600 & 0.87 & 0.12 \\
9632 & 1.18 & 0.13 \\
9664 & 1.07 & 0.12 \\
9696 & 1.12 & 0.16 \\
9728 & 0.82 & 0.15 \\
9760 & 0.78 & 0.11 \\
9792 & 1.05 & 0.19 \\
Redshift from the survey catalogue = 0.379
